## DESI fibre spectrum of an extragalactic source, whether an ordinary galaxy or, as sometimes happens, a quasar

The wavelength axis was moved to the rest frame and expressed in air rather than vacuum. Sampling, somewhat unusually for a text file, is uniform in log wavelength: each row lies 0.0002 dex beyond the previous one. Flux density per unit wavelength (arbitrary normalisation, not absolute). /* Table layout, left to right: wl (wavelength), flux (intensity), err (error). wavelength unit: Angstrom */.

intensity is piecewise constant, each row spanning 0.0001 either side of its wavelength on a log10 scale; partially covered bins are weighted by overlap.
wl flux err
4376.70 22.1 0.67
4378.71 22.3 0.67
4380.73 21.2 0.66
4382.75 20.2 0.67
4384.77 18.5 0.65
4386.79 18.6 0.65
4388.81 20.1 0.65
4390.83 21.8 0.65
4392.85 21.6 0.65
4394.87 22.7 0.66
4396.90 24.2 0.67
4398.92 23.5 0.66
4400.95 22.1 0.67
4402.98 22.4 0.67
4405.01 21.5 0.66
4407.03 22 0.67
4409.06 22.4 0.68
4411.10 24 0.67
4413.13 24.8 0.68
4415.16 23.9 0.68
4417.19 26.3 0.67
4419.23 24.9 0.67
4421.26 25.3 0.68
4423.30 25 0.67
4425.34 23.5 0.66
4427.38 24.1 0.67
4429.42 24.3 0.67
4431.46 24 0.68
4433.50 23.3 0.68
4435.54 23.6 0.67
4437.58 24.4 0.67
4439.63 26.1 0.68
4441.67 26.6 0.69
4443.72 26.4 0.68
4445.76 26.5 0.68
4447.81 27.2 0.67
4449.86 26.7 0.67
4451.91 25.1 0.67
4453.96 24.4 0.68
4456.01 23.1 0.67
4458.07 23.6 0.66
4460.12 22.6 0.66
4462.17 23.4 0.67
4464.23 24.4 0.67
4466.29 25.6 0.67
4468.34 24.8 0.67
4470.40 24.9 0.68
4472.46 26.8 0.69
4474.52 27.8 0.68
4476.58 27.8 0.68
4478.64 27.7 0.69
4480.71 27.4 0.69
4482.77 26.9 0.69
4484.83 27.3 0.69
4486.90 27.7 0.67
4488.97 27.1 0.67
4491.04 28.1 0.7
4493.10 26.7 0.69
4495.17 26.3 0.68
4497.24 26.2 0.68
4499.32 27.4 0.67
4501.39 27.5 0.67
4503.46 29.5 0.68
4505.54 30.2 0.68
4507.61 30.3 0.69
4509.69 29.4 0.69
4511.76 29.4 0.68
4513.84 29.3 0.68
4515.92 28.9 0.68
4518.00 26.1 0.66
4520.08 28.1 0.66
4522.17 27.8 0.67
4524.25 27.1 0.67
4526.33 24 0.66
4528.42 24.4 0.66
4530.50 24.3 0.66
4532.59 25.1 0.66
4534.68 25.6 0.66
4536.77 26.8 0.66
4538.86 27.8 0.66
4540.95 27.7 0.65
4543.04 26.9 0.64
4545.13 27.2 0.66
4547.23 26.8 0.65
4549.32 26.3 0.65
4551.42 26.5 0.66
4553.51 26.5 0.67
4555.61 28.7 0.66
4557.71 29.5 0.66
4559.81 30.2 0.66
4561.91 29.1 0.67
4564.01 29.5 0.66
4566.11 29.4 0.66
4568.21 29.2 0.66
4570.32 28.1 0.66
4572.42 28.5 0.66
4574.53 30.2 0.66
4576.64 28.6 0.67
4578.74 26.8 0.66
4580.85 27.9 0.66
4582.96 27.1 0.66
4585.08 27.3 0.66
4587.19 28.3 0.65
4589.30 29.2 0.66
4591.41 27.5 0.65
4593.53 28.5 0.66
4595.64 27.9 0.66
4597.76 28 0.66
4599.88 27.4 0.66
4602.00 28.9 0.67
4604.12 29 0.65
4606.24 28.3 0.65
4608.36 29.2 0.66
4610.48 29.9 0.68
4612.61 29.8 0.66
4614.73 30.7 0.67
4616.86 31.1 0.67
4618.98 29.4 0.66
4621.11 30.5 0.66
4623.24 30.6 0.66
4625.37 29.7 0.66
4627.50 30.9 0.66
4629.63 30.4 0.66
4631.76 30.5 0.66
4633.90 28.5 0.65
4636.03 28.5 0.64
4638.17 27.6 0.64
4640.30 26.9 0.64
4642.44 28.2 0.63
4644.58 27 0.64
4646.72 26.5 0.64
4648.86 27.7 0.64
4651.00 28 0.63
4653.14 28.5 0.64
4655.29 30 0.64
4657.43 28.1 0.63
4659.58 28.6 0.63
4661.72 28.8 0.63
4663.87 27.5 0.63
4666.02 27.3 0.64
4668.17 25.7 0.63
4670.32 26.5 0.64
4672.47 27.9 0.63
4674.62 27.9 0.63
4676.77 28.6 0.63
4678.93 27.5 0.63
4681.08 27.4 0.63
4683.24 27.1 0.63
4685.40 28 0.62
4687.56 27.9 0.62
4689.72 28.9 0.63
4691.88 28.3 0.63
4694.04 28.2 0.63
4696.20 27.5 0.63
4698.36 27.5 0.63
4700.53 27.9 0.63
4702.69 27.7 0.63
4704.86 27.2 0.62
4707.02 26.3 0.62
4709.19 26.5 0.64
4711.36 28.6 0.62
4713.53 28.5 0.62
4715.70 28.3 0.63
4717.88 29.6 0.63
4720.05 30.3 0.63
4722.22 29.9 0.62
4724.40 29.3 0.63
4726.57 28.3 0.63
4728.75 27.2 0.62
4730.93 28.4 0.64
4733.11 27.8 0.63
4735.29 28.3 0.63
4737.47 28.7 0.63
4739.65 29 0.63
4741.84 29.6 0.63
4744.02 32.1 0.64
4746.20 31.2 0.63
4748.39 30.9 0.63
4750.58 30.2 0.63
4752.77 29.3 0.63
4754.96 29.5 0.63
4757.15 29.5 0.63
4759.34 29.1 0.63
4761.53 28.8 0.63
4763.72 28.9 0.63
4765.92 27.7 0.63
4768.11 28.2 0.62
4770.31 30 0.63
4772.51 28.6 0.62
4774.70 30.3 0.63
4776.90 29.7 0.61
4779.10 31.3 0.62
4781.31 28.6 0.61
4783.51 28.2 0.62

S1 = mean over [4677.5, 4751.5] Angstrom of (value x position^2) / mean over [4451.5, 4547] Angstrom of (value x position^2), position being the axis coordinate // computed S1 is 1.17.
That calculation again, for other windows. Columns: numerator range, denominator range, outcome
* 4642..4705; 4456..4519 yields 1.12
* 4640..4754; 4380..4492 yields 1.30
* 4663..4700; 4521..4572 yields 1.07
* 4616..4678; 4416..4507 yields 1.19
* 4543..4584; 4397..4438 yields 1.27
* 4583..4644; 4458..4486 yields 1.19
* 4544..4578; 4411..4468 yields 1.21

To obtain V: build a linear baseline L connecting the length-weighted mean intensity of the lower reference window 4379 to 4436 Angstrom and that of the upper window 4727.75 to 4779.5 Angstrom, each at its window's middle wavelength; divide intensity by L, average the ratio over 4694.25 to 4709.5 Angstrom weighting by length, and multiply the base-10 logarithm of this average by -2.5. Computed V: 0.04 mag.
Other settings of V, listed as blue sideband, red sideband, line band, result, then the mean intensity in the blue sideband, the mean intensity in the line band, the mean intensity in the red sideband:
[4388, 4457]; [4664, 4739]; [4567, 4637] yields -0.09 mag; 24.1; 29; 28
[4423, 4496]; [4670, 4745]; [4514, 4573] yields -0.04 mag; 25.6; 27.4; 28.3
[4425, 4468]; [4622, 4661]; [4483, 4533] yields -0.06 mag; 24.7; 27.4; 28.7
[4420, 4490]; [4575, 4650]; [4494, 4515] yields -0.08 mag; 25.5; 28.5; 28.7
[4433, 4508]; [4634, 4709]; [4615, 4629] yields -0.11 mag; 26.2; 30.4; 27.7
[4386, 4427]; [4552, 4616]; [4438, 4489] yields -0.04 mag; 23.1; 25.9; 28.6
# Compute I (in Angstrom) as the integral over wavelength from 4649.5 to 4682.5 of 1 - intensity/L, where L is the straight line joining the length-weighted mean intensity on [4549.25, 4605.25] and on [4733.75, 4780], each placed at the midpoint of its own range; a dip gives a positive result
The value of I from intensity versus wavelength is 1.2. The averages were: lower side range 28.3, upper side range 29.5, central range 27.9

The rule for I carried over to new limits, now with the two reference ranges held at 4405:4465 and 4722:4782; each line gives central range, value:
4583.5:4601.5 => -0.8 Angstrom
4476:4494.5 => -1.6 Angstrom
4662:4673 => 0.4 Angstrom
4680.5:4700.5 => 0.3 Angstrom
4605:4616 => -1.0 Angstrom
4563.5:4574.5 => -1.0 Angstrom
